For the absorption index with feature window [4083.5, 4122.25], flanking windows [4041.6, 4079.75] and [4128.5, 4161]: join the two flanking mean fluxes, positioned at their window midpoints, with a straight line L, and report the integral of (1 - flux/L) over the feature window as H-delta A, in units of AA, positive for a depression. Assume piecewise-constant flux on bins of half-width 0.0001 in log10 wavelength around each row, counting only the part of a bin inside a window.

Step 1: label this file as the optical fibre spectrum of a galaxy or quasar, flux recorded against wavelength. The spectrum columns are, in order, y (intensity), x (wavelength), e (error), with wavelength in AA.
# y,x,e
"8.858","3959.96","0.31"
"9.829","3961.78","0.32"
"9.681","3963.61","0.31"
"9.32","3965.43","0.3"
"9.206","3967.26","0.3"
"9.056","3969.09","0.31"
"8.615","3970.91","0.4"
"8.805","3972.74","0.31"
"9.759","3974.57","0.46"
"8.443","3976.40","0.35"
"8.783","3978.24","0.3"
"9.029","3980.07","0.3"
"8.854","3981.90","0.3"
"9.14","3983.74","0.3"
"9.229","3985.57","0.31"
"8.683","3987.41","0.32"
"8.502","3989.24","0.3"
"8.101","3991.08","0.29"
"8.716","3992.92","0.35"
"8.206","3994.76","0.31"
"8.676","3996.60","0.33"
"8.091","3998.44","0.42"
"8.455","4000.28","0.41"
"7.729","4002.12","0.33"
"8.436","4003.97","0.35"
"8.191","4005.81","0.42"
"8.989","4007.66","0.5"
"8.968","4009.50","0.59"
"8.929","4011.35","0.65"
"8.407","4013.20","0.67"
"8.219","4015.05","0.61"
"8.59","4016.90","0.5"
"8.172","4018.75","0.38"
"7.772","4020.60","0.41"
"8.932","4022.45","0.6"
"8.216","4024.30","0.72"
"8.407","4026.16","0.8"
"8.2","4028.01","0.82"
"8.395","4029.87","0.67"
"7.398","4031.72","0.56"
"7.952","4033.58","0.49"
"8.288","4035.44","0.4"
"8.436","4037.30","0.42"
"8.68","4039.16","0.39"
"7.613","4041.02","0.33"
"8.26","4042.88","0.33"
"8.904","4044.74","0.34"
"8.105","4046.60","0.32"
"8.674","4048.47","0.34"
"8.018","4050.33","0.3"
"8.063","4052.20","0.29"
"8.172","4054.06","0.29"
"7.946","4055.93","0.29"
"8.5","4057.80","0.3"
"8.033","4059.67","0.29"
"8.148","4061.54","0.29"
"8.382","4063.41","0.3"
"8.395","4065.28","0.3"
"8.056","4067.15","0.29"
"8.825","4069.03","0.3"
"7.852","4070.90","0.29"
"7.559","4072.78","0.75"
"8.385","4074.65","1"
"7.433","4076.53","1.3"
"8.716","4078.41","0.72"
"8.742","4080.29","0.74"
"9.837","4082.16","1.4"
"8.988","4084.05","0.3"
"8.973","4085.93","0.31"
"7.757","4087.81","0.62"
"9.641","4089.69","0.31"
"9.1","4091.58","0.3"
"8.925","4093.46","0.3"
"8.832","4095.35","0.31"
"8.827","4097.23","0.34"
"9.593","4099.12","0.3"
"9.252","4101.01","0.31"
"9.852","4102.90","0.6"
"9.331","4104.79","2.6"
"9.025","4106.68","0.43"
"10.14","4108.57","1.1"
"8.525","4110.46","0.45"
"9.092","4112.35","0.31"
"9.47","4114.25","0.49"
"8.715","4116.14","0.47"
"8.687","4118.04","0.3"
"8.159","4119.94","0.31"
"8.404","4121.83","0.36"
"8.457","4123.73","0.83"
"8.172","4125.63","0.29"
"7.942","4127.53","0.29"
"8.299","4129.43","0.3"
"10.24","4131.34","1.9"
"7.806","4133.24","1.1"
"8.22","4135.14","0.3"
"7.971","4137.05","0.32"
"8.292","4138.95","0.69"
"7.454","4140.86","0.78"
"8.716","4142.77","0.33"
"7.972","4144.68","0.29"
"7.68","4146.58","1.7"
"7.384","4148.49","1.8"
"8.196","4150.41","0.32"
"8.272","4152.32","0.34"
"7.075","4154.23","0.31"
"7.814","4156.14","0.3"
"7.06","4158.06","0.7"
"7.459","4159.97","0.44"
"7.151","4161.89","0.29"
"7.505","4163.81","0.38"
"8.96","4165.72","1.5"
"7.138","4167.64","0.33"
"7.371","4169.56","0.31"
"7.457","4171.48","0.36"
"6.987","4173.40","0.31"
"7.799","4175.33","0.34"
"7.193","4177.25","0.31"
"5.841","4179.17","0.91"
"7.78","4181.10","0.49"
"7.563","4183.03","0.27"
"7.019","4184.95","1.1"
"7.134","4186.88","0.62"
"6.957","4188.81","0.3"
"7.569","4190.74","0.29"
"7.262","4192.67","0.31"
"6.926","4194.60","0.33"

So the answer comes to -4.4 AA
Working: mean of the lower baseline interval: 8.22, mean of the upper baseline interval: 7.99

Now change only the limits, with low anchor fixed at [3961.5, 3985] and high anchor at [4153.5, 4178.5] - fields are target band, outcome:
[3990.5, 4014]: 1.03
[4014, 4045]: 1.32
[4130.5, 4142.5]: -0.99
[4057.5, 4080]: 0.22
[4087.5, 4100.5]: -1.55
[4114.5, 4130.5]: -1.22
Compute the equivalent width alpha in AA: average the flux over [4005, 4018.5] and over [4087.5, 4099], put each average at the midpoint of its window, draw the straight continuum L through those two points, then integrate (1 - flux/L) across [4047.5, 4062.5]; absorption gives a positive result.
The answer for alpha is 1.0 AA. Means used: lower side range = 8.59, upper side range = 8.96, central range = 8.19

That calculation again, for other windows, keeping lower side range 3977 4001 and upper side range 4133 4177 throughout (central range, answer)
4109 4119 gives -1.3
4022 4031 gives 0.1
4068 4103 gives -2.9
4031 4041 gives 0.3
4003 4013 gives -0.2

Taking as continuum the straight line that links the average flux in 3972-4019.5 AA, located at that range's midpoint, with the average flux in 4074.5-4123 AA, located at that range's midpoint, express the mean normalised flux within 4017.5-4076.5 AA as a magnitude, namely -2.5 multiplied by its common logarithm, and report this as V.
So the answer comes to 0.07 mag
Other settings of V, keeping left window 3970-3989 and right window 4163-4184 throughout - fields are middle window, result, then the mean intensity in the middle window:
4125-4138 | -0.09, 8.38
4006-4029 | 0.02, 8.47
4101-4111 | -0.18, 9.4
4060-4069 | 0.00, 8.29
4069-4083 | -0.03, 8.39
